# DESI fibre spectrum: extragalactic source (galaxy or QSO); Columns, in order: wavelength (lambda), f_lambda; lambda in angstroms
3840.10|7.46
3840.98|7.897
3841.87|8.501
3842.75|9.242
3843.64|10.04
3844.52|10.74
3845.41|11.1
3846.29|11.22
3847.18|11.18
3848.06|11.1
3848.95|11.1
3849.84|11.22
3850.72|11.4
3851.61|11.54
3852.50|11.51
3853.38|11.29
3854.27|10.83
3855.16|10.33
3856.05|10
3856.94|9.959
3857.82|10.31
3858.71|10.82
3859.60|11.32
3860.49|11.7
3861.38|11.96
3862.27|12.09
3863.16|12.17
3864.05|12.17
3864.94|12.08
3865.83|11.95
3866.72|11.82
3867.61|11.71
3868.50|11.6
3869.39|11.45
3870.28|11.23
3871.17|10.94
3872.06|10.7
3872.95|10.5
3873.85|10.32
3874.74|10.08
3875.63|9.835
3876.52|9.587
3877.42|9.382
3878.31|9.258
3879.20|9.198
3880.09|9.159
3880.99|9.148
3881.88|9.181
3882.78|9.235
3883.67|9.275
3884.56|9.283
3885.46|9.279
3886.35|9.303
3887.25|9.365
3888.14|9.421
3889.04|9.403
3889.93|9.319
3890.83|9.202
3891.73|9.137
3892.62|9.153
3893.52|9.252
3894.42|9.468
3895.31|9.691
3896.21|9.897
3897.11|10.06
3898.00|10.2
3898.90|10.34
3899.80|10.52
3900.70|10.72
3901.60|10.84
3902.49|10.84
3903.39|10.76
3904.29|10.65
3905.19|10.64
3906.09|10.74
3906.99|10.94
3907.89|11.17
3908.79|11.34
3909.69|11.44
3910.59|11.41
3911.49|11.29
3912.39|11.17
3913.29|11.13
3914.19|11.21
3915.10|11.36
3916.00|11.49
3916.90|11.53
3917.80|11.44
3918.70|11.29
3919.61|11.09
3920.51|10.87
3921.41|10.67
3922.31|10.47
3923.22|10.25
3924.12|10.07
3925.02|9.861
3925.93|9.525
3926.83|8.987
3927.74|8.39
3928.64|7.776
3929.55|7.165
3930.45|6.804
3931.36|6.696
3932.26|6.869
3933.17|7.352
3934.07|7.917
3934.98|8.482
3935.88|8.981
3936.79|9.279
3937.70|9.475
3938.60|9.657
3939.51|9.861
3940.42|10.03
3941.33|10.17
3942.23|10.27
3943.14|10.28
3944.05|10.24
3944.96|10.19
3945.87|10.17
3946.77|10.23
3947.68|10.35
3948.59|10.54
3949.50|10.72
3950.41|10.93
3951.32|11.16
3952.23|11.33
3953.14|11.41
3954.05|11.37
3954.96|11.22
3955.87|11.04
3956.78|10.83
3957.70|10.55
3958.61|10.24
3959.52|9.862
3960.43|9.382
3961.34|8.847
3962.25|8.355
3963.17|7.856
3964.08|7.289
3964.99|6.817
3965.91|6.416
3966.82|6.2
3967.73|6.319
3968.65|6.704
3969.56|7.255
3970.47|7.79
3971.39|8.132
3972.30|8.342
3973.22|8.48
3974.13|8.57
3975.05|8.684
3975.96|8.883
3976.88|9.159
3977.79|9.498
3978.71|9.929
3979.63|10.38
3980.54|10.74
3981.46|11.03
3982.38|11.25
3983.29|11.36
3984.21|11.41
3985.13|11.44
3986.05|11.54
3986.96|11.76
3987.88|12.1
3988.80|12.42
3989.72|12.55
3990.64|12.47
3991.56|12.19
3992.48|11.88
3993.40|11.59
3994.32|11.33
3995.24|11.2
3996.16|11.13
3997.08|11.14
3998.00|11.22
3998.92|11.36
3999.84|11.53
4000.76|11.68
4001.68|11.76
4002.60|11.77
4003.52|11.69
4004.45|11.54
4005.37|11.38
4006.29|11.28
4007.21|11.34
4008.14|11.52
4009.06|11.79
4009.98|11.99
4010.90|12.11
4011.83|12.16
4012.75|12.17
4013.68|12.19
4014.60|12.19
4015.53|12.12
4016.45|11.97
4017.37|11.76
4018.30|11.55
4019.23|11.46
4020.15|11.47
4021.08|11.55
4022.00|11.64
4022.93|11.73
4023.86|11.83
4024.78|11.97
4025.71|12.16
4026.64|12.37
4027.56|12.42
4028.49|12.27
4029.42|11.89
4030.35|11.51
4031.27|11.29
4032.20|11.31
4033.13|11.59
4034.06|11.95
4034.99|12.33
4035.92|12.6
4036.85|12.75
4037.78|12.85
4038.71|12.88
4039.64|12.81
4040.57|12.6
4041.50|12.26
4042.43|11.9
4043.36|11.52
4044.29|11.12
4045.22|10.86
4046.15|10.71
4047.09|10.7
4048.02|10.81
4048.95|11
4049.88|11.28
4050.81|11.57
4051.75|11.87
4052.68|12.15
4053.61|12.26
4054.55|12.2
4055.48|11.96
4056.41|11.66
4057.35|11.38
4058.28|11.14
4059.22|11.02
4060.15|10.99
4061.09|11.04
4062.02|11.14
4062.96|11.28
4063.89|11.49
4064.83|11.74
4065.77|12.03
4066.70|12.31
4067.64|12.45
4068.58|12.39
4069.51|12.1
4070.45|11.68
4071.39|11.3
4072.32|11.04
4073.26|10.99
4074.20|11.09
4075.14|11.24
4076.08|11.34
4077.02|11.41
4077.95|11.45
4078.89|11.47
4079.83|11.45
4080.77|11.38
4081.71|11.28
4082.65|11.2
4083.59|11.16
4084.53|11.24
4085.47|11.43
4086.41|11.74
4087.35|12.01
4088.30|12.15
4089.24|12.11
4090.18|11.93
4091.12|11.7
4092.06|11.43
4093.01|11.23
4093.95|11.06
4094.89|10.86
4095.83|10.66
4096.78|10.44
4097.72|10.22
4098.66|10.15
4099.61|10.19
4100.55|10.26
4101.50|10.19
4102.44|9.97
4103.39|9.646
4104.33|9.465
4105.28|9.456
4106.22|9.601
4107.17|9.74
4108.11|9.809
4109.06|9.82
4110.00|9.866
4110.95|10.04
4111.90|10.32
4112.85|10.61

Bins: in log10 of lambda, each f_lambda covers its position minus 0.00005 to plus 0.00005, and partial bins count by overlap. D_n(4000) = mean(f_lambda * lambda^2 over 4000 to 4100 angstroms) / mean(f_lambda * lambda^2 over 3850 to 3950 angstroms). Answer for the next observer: 1.23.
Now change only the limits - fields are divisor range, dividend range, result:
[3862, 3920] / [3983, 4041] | 1.20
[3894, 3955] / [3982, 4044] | 1.22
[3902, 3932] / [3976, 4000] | 1.13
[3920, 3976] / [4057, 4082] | 1.33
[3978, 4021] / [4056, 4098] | 1.02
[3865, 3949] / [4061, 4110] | 1.21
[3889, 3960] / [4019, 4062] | 1.23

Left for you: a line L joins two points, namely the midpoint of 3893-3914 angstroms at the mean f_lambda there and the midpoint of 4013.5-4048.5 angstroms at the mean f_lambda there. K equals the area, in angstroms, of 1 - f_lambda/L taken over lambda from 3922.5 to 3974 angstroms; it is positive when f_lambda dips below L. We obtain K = 9.02 angstroms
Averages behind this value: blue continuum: 10.6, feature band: 9.12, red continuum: 11.9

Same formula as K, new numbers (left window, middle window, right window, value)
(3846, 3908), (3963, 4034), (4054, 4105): 0.7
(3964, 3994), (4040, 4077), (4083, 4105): -3.4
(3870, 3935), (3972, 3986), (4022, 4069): 1.2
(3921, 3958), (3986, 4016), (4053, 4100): -3.7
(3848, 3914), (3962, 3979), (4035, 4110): 4.6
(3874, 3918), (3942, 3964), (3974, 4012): 1.1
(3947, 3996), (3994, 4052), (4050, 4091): -5.0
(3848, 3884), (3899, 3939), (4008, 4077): 3.7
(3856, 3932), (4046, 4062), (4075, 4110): -1.0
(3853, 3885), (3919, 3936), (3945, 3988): 2.0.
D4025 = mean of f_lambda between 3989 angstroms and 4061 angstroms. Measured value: 11.8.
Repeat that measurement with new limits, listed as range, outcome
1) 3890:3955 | 10.1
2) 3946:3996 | 10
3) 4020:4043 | 12.1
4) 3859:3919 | 10.5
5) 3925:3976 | 9.06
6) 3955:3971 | 8.41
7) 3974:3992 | 10.9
